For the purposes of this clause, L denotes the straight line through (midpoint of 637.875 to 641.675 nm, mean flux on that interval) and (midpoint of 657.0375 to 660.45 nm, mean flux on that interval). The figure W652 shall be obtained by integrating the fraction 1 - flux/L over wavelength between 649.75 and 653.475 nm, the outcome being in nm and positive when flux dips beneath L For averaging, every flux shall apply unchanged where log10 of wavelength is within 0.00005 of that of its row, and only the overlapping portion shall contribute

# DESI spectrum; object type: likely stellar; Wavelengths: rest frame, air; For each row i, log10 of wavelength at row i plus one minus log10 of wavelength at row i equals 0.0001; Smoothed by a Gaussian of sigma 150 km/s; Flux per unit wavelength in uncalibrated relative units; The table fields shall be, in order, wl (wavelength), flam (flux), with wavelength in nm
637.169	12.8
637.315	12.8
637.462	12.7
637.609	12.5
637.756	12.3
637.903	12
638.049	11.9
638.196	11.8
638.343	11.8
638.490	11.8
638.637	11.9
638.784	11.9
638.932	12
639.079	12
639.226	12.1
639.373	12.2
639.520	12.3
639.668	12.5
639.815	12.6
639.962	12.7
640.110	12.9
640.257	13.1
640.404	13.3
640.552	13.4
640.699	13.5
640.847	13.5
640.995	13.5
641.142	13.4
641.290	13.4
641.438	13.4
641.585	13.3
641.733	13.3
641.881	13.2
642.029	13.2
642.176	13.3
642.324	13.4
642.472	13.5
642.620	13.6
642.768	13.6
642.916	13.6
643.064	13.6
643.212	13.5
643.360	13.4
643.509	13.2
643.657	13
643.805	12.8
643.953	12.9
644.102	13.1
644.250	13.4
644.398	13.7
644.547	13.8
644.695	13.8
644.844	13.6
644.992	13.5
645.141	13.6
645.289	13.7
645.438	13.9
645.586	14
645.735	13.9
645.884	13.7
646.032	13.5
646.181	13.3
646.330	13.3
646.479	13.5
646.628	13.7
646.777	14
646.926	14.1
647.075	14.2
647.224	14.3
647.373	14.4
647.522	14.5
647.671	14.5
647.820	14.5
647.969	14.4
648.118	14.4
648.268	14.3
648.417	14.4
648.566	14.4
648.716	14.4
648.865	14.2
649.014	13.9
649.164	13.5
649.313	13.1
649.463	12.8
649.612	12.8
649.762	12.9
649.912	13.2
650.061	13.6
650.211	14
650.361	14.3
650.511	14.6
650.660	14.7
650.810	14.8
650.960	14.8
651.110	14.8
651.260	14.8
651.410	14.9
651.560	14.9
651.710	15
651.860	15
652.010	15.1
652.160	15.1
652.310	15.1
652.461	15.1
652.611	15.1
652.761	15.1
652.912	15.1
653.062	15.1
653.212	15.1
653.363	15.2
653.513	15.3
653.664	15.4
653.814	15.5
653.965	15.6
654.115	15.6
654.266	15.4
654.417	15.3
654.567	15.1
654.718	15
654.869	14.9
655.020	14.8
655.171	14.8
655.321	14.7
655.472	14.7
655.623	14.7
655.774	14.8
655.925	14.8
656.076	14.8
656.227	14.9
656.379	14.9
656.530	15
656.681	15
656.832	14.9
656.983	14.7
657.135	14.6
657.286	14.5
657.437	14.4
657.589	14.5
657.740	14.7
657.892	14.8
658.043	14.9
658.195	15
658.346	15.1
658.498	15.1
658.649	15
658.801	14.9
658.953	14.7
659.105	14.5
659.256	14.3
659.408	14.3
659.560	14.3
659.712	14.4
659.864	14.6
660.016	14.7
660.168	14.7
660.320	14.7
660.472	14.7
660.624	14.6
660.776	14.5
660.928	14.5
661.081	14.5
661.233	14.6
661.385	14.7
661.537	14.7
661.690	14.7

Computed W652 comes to -0.22 nm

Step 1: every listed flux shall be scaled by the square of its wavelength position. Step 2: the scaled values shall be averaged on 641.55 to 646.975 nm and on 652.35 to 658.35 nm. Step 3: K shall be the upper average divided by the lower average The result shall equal 1.1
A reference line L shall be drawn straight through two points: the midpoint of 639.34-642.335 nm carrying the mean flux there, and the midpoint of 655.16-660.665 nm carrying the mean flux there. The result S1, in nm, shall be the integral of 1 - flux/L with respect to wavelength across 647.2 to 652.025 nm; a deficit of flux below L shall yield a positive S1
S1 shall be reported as -0.101 nm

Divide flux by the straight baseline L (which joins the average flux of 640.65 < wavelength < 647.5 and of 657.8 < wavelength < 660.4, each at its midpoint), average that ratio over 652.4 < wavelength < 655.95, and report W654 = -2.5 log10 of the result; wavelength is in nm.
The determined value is -0.06 mag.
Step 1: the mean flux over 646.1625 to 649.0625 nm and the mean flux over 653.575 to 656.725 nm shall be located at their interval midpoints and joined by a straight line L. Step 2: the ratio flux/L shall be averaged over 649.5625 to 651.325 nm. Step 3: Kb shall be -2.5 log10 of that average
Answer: 0.03 mag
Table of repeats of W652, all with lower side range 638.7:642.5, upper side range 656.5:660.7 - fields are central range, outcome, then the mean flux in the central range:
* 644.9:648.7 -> -0.13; 14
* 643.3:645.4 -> -0.01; 13.4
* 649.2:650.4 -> 0.05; 13.3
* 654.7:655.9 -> -0.03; 14.8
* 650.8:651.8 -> -0.06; 14.9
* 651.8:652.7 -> -0.06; 15.1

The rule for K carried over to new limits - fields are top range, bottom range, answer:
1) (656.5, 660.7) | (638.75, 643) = 1.19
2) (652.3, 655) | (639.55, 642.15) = 1.20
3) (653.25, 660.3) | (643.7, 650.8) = 1.11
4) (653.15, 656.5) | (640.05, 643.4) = 1.17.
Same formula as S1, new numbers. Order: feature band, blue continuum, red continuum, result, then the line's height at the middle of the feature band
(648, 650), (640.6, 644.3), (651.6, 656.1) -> 0.08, 14.3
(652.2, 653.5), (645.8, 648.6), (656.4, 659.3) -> -0.06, 14.4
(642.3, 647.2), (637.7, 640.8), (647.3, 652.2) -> -0.07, 13.4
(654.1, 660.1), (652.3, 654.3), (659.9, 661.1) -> 0.05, 14.9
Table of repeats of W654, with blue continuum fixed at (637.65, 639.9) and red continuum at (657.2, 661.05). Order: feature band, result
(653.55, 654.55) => -0.11 mag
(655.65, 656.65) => -0.04 mag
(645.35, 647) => -0.06 mag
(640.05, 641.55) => -0.09 mag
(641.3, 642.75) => -0.07 mag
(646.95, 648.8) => -0.09 mag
